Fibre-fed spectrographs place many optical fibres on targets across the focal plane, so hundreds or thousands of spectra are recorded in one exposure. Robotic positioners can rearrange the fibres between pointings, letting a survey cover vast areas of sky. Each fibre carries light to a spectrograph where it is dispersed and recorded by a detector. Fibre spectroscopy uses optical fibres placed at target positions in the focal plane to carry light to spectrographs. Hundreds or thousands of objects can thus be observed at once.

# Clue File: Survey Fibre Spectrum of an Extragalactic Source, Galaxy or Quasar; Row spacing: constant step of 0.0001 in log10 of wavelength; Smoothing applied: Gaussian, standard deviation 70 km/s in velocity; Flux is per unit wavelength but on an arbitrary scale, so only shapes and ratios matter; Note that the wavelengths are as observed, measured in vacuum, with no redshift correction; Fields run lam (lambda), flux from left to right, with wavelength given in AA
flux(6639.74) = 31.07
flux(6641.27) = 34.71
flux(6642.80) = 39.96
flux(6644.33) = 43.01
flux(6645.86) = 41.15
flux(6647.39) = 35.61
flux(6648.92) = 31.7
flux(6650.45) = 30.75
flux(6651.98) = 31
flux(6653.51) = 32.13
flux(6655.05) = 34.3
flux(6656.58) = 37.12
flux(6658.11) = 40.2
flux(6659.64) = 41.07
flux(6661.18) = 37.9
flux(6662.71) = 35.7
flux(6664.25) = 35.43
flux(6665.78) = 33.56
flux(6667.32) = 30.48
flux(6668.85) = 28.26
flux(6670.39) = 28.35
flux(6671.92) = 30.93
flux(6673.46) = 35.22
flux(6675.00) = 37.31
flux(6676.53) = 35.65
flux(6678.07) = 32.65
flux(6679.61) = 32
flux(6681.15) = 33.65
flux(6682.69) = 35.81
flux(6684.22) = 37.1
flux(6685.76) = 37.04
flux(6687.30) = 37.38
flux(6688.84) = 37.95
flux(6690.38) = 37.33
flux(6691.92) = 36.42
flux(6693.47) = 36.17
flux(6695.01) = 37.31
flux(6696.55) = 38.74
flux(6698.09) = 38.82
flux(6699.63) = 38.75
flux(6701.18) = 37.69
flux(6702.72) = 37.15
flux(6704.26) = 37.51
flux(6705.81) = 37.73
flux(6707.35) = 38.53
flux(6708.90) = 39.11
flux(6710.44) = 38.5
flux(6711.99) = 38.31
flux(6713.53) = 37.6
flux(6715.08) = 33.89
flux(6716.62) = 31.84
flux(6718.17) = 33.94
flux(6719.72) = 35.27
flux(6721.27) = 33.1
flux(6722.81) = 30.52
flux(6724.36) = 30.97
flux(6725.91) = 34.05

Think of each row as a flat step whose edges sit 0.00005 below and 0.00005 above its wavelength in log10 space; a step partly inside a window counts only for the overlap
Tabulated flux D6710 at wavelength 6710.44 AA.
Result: 38.5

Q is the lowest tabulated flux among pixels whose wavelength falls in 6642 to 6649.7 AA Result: 31.7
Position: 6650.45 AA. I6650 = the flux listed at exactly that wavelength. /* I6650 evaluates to 30.75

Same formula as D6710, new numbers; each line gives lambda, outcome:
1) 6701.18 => 37.69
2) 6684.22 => 37.1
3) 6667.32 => 30.48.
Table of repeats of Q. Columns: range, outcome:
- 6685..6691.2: 37.04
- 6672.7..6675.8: 35.22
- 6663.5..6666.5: 33.56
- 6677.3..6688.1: 32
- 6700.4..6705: 37.15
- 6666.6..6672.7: 28.26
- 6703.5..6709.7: 37.51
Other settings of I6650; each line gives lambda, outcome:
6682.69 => 35.81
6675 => 37.31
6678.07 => 32.65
